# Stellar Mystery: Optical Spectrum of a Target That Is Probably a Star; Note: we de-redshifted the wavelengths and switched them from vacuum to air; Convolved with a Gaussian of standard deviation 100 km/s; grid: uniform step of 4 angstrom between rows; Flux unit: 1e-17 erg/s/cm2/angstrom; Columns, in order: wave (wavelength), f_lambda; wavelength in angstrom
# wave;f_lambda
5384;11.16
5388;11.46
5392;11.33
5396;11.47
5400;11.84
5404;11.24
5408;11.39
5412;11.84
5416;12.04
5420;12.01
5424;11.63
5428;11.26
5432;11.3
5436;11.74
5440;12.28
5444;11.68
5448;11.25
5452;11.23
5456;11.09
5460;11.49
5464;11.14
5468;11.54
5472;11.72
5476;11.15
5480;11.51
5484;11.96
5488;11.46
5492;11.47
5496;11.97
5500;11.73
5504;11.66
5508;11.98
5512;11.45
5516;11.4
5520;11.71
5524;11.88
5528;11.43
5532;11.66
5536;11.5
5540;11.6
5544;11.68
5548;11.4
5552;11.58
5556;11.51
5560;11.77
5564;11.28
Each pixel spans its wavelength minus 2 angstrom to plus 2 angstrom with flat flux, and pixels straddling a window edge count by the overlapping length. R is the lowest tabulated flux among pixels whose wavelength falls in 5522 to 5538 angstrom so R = 11.43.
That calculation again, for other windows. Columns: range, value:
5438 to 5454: 11.23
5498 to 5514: 11.45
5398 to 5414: 11.24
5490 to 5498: 11.47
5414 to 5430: 11.26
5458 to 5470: 11.14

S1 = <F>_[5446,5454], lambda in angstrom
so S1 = 11.2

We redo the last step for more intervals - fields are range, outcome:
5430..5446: 11.8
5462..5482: 11.4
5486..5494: 11.5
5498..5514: 11.7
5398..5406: 11.5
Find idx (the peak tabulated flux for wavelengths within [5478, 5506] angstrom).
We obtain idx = 11.97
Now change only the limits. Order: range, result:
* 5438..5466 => 12.28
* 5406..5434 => 12.04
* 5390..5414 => 11.84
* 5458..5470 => 11.54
